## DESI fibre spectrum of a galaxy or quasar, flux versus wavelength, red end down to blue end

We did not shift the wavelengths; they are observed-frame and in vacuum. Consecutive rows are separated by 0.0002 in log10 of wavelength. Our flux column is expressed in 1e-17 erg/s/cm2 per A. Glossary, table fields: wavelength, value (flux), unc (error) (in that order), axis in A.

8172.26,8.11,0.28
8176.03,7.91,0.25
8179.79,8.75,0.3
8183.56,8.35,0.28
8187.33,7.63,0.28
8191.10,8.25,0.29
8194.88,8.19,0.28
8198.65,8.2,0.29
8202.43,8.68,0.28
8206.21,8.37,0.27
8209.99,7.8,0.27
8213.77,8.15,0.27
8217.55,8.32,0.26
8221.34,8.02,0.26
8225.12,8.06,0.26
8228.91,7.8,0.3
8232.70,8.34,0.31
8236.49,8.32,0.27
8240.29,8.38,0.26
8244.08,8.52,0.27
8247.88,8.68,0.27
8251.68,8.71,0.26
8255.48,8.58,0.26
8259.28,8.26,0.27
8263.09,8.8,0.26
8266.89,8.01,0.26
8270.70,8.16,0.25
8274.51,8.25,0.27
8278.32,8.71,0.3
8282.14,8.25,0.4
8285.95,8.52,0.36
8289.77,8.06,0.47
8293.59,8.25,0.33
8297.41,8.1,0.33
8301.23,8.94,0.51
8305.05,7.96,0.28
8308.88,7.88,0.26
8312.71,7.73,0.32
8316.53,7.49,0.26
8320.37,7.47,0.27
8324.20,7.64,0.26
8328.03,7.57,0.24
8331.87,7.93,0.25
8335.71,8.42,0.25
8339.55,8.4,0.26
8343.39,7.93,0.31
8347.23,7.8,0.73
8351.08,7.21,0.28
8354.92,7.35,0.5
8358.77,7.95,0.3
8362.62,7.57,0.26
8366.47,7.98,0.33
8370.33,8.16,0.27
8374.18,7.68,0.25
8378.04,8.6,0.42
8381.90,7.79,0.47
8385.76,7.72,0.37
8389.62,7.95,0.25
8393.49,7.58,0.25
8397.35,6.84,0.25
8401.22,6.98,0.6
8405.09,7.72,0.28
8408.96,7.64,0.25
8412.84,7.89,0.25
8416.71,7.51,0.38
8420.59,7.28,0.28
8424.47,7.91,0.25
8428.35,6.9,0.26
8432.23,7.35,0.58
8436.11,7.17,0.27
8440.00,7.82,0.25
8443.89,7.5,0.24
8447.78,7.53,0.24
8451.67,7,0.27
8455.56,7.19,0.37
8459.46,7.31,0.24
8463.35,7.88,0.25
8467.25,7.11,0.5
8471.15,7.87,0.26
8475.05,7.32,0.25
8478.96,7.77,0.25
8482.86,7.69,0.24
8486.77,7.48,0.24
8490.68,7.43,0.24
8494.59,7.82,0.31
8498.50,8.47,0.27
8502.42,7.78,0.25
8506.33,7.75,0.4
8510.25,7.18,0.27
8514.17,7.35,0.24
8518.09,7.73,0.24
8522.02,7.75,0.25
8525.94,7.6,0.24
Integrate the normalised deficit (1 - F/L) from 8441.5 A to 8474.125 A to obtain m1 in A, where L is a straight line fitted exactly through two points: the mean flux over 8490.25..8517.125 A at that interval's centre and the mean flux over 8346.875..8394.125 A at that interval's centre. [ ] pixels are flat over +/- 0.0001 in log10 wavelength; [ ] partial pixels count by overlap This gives 1.3 A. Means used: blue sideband 7.8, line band 7.43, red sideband 7.7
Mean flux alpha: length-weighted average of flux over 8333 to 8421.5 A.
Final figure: 7.74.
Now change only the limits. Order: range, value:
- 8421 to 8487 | 7.45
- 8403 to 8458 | 7.45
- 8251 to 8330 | 8.15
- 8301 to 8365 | 7.81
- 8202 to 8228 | 8.16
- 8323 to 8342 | 8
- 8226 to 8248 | 8.3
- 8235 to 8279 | 8.44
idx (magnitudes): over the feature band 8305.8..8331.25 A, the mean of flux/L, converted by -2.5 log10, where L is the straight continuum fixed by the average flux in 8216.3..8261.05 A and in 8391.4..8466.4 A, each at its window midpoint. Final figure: 0.04 mag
